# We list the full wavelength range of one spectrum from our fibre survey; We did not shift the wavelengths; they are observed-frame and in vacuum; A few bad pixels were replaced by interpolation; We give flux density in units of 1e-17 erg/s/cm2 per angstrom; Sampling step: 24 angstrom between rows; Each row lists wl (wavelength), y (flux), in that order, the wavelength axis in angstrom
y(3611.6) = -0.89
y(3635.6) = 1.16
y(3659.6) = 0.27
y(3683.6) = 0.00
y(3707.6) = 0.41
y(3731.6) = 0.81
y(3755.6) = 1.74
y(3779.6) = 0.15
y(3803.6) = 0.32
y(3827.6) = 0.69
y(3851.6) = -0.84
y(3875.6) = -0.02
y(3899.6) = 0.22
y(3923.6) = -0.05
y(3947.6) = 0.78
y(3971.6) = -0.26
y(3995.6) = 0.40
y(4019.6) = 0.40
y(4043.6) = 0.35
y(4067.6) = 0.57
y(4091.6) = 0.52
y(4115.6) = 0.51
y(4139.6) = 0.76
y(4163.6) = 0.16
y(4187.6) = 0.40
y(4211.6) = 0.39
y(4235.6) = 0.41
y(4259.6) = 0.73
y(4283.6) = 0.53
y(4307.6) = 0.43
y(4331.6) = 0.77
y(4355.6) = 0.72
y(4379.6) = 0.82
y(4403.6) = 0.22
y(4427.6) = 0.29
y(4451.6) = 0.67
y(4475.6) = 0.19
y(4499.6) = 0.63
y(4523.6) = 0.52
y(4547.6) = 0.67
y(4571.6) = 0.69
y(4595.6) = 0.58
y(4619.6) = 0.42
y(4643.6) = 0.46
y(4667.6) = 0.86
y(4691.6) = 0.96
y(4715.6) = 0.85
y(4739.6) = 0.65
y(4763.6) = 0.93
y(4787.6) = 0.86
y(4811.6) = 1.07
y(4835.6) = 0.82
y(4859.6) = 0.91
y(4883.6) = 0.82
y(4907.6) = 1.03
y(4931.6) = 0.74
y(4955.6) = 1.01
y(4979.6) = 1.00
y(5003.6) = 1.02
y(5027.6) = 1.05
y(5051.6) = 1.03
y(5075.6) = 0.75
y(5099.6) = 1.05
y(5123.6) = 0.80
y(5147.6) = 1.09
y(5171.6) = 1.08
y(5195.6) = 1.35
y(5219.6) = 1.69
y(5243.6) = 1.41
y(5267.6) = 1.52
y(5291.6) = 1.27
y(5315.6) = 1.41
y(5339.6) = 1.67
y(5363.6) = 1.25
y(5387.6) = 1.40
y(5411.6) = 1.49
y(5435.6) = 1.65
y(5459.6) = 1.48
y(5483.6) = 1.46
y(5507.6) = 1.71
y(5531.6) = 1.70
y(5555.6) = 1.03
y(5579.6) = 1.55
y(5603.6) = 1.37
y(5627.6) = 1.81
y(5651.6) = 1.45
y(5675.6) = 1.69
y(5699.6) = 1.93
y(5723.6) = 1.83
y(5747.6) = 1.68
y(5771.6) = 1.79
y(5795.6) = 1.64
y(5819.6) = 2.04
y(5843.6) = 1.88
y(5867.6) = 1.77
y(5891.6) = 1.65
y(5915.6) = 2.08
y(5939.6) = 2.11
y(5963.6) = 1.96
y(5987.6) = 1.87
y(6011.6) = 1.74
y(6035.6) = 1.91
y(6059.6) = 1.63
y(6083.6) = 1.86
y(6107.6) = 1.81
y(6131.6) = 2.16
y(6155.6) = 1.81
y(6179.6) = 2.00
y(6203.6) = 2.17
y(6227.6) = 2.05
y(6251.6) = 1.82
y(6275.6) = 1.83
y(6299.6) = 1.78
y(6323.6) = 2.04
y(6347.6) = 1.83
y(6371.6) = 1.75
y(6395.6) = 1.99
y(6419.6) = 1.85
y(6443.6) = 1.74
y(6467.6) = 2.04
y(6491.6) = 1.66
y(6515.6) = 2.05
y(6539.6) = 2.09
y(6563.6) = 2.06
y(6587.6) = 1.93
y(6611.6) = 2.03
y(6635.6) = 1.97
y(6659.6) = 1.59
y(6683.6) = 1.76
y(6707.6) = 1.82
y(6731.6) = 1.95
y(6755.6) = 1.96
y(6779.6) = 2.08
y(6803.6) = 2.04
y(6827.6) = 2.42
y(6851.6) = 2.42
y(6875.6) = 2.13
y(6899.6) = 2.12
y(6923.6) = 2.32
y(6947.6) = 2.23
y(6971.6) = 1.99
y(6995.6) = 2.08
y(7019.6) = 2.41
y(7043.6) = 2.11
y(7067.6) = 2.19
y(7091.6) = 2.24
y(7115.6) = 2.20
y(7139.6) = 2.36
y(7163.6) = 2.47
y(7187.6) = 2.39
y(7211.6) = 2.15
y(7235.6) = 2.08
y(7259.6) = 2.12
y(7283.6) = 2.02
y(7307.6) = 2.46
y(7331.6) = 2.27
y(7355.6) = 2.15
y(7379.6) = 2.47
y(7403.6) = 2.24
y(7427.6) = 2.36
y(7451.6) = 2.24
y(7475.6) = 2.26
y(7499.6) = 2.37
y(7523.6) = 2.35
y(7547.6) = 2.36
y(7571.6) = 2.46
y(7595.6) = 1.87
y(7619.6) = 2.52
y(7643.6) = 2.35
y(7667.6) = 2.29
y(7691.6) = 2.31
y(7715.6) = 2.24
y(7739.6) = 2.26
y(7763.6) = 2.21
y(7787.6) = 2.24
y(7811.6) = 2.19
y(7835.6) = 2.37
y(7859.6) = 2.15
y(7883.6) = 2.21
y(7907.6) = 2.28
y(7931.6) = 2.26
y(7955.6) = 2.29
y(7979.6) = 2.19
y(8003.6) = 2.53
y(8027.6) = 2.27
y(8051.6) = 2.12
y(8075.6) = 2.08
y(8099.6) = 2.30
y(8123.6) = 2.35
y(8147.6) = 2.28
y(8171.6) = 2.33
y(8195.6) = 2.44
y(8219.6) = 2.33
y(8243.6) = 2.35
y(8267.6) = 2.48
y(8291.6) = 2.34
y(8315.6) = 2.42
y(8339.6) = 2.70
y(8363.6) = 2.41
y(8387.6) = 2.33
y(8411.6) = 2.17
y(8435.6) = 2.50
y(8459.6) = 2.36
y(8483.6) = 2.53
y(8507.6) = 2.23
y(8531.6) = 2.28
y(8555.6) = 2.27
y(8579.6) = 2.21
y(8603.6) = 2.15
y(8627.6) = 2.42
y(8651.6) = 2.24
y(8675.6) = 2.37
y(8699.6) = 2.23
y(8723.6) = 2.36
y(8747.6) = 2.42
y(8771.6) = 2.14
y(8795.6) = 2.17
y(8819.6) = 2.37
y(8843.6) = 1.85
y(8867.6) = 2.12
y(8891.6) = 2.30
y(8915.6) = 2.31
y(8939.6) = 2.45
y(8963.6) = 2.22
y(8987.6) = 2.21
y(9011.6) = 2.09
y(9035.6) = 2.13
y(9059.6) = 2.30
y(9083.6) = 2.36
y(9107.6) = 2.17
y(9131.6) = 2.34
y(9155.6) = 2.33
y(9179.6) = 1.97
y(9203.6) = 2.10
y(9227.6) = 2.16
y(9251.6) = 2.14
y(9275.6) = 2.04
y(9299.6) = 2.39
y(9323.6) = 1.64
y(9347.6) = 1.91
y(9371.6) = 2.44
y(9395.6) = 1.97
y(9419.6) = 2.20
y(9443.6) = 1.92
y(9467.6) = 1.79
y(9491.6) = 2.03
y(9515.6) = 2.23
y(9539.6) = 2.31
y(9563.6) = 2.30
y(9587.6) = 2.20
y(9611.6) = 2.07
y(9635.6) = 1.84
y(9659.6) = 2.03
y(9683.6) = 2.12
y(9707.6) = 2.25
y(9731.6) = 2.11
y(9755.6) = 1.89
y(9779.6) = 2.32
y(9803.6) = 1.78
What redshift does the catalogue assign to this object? 0.289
